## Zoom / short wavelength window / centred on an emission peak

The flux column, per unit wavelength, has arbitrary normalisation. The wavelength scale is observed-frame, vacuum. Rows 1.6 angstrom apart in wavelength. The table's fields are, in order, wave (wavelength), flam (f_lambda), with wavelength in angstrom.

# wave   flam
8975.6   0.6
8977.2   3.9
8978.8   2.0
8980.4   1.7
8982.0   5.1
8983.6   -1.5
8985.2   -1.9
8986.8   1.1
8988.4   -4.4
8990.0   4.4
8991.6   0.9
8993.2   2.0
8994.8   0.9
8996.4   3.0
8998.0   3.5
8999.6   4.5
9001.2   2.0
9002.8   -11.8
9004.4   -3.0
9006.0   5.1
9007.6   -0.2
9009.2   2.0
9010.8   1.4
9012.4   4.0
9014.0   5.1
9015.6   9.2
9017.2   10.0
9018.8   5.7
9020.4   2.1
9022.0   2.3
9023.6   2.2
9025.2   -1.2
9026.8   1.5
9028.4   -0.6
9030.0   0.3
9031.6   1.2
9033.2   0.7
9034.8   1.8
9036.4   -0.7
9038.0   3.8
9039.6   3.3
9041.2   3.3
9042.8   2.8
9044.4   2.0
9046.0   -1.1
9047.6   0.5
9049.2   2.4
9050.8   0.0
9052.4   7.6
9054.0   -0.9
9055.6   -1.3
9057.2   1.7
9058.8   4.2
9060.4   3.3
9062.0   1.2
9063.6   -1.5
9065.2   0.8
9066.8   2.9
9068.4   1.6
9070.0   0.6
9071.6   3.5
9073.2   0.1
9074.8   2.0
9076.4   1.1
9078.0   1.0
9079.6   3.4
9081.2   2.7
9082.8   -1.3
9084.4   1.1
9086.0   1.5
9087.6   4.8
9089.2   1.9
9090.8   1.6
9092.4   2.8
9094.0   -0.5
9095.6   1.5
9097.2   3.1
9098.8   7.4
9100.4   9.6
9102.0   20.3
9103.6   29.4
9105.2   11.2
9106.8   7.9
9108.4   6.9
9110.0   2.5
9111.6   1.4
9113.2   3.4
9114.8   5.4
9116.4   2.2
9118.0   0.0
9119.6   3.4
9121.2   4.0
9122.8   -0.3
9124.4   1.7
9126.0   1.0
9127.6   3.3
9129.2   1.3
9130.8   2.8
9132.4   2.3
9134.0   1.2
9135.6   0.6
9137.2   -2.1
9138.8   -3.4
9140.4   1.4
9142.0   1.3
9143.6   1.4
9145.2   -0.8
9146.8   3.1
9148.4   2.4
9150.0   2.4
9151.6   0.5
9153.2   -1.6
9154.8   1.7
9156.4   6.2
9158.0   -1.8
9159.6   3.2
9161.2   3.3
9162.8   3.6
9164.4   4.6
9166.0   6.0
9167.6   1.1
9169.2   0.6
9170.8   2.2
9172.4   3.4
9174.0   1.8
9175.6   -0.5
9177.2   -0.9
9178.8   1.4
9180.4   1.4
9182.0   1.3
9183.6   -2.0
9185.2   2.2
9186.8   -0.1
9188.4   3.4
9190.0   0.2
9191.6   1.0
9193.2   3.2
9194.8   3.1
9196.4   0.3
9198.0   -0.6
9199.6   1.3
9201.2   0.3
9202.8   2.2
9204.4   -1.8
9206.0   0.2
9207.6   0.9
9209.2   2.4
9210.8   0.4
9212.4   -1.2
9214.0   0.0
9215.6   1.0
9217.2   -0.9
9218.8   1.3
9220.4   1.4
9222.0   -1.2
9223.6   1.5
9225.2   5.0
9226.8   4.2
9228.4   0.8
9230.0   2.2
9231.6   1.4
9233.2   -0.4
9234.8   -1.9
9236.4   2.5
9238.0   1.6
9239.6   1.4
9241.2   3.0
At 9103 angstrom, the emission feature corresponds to [O III]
